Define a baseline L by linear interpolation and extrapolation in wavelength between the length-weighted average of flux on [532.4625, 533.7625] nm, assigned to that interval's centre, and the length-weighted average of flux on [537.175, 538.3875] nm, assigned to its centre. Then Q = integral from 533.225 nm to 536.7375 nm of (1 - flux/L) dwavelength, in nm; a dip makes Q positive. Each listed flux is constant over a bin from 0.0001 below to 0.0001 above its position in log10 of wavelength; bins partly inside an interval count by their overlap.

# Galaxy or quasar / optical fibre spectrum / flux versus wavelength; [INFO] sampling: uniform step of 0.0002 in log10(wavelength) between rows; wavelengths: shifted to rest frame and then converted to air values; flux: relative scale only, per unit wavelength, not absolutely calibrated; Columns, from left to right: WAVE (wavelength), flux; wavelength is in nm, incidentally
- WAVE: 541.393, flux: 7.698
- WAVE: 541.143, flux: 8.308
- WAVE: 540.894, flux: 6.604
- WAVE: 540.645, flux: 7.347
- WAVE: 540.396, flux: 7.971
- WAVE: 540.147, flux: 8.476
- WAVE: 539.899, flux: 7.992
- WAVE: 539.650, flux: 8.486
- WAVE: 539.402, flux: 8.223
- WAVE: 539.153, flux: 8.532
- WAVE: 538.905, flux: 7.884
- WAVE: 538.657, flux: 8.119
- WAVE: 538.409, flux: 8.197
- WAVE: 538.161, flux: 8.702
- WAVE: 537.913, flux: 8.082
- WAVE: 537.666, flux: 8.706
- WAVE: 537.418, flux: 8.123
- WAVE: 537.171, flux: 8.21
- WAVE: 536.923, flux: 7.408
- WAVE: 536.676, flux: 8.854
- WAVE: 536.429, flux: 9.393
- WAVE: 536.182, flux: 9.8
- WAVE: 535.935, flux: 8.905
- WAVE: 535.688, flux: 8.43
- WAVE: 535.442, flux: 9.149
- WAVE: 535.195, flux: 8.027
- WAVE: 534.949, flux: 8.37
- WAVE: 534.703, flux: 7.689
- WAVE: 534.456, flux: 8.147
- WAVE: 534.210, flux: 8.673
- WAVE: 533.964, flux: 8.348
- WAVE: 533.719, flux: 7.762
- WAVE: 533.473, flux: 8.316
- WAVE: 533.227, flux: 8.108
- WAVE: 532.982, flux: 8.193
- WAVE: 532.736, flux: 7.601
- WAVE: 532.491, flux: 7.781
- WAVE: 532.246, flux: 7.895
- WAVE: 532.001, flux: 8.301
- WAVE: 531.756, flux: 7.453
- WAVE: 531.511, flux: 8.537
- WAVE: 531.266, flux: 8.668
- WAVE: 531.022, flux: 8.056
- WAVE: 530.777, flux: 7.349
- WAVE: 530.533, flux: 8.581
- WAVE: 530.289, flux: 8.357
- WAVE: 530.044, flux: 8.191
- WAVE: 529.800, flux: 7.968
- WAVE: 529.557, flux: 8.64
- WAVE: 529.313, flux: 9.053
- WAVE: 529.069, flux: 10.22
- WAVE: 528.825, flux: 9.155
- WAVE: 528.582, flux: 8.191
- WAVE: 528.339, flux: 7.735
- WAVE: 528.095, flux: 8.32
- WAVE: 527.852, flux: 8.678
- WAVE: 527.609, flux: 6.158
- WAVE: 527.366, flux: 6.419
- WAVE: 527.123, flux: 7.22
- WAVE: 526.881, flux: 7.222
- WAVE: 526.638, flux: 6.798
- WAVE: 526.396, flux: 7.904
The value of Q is -0.17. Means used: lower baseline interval 7.98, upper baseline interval 8.37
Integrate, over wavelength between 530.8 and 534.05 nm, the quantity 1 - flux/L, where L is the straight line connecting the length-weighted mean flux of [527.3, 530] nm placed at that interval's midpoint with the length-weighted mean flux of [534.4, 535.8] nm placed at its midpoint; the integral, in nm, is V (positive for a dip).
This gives 0.09 nm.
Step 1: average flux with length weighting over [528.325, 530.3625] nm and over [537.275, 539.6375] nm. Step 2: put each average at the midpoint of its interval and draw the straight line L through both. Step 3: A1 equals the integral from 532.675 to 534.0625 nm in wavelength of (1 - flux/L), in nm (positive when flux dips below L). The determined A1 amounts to 0.07 nm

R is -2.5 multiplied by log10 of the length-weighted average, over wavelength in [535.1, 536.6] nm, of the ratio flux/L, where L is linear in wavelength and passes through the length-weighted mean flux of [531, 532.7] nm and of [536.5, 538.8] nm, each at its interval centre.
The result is -0.09 mag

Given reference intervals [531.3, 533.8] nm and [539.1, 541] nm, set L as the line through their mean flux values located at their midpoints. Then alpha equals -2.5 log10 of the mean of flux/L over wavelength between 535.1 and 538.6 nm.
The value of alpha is -0.08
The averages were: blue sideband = 8.02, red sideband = 7.94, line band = 8.57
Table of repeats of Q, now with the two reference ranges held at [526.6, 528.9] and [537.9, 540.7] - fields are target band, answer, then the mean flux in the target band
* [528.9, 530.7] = -0.23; 8.69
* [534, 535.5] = -0.07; 8.3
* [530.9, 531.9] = -0.05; 8.18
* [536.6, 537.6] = -0.01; 8.14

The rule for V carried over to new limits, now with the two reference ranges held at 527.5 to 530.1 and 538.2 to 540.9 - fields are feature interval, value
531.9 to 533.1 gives 0.05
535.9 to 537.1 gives -0.10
